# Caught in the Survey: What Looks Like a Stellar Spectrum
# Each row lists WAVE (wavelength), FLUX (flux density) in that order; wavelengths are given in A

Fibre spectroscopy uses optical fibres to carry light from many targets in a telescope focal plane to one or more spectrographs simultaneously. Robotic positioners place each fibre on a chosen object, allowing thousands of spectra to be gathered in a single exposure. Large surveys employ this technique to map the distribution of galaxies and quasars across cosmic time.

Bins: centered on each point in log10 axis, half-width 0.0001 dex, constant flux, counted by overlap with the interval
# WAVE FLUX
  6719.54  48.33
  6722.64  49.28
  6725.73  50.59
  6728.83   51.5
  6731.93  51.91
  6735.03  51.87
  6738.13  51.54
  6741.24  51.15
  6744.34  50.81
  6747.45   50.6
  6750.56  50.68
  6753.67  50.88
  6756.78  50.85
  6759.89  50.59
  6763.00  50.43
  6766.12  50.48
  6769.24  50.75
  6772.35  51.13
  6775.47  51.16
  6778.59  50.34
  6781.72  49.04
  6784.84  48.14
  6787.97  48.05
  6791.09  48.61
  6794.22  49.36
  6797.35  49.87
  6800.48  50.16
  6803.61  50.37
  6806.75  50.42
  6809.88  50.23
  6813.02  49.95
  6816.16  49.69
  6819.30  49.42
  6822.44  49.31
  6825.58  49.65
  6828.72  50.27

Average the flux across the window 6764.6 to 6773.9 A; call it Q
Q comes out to 50.8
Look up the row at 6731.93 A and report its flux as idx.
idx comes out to 51.91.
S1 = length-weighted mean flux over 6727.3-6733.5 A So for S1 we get 51.7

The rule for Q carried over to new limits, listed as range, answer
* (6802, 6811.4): 50.3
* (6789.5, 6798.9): 49.3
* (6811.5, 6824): 49.6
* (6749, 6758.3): 50.8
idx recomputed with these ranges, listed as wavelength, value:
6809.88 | 50.23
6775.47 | 51.16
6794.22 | 49.36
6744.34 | 50.81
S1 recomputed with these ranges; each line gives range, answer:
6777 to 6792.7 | 48.8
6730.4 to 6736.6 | 51.9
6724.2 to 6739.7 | 51.5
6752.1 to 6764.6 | 50.7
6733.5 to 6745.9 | 51.3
